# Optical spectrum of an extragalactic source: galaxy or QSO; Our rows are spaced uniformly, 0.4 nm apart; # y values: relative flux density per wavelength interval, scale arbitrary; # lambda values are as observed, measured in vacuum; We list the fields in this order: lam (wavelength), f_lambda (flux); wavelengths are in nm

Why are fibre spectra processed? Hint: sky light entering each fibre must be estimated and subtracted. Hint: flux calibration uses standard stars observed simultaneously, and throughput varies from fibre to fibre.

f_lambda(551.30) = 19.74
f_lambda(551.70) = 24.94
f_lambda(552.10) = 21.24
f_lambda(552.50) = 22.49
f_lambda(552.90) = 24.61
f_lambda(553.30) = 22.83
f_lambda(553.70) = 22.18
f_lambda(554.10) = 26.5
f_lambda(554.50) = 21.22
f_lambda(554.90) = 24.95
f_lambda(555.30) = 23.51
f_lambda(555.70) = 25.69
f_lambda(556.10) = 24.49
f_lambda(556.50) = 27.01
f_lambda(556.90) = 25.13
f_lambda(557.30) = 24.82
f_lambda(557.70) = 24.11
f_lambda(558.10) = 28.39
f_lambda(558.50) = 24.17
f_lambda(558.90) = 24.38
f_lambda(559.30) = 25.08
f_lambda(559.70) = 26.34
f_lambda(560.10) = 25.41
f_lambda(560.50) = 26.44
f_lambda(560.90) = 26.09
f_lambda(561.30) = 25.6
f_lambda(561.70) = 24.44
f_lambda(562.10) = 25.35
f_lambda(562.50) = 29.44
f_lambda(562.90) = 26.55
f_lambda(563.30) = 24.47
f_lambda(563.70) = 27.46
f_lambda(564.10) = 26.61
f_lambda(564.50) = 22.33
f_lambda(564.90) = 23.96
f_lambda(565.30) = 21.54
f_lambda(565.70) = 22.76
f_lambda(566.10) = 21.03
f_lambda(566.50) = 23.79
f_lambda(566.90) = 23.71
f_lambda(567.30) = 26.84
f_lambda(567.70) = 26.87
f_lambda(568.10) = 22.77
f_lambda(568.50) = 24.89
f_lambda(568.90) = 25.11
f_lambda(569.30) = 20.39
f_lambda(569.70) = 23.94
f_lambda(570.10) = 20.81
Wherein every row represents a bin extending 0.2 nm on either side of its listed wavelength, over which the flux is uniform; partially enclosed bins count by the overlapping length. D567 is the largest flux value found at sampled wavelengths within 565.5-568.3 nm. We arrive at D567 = 26.87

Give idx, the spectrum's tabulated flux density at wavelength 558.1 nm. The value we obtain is 28.39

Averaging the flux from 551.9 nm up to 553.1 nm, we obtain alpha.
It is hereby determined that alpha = 22.8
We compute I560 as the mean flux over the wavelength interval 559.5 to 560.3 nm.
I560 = 25.9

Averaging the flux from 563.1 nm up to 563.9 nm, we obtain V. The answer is 26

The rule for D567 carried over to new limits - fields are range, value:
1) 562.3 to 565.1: 29.44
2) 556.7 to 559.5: 28.39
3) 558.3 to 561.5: 26.44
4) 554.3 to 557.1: 27.01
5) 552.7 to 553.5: 24.61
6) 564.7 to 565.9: 23.96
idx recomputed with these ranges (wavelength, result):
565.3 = 21.54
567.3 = 26.84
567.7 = 26.87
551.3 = 19.74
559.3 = 25.08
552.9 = 24.61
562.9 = 26.55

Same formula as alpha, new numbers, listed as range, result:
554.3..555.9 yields 23.8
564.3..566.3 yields 22.3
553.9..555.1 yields 24.2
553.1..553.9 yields 22.5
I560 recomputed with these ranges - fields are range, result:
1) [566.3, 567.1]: 23.8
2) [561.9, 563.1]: 27.1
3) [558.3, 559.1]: 24.3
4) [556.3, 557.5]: 25.7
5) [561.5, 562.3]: 24.9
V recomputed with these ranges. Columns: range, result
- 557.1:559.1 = 25.2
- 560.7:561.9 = 25.4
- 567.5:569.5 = 24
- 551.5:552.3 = 23.1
